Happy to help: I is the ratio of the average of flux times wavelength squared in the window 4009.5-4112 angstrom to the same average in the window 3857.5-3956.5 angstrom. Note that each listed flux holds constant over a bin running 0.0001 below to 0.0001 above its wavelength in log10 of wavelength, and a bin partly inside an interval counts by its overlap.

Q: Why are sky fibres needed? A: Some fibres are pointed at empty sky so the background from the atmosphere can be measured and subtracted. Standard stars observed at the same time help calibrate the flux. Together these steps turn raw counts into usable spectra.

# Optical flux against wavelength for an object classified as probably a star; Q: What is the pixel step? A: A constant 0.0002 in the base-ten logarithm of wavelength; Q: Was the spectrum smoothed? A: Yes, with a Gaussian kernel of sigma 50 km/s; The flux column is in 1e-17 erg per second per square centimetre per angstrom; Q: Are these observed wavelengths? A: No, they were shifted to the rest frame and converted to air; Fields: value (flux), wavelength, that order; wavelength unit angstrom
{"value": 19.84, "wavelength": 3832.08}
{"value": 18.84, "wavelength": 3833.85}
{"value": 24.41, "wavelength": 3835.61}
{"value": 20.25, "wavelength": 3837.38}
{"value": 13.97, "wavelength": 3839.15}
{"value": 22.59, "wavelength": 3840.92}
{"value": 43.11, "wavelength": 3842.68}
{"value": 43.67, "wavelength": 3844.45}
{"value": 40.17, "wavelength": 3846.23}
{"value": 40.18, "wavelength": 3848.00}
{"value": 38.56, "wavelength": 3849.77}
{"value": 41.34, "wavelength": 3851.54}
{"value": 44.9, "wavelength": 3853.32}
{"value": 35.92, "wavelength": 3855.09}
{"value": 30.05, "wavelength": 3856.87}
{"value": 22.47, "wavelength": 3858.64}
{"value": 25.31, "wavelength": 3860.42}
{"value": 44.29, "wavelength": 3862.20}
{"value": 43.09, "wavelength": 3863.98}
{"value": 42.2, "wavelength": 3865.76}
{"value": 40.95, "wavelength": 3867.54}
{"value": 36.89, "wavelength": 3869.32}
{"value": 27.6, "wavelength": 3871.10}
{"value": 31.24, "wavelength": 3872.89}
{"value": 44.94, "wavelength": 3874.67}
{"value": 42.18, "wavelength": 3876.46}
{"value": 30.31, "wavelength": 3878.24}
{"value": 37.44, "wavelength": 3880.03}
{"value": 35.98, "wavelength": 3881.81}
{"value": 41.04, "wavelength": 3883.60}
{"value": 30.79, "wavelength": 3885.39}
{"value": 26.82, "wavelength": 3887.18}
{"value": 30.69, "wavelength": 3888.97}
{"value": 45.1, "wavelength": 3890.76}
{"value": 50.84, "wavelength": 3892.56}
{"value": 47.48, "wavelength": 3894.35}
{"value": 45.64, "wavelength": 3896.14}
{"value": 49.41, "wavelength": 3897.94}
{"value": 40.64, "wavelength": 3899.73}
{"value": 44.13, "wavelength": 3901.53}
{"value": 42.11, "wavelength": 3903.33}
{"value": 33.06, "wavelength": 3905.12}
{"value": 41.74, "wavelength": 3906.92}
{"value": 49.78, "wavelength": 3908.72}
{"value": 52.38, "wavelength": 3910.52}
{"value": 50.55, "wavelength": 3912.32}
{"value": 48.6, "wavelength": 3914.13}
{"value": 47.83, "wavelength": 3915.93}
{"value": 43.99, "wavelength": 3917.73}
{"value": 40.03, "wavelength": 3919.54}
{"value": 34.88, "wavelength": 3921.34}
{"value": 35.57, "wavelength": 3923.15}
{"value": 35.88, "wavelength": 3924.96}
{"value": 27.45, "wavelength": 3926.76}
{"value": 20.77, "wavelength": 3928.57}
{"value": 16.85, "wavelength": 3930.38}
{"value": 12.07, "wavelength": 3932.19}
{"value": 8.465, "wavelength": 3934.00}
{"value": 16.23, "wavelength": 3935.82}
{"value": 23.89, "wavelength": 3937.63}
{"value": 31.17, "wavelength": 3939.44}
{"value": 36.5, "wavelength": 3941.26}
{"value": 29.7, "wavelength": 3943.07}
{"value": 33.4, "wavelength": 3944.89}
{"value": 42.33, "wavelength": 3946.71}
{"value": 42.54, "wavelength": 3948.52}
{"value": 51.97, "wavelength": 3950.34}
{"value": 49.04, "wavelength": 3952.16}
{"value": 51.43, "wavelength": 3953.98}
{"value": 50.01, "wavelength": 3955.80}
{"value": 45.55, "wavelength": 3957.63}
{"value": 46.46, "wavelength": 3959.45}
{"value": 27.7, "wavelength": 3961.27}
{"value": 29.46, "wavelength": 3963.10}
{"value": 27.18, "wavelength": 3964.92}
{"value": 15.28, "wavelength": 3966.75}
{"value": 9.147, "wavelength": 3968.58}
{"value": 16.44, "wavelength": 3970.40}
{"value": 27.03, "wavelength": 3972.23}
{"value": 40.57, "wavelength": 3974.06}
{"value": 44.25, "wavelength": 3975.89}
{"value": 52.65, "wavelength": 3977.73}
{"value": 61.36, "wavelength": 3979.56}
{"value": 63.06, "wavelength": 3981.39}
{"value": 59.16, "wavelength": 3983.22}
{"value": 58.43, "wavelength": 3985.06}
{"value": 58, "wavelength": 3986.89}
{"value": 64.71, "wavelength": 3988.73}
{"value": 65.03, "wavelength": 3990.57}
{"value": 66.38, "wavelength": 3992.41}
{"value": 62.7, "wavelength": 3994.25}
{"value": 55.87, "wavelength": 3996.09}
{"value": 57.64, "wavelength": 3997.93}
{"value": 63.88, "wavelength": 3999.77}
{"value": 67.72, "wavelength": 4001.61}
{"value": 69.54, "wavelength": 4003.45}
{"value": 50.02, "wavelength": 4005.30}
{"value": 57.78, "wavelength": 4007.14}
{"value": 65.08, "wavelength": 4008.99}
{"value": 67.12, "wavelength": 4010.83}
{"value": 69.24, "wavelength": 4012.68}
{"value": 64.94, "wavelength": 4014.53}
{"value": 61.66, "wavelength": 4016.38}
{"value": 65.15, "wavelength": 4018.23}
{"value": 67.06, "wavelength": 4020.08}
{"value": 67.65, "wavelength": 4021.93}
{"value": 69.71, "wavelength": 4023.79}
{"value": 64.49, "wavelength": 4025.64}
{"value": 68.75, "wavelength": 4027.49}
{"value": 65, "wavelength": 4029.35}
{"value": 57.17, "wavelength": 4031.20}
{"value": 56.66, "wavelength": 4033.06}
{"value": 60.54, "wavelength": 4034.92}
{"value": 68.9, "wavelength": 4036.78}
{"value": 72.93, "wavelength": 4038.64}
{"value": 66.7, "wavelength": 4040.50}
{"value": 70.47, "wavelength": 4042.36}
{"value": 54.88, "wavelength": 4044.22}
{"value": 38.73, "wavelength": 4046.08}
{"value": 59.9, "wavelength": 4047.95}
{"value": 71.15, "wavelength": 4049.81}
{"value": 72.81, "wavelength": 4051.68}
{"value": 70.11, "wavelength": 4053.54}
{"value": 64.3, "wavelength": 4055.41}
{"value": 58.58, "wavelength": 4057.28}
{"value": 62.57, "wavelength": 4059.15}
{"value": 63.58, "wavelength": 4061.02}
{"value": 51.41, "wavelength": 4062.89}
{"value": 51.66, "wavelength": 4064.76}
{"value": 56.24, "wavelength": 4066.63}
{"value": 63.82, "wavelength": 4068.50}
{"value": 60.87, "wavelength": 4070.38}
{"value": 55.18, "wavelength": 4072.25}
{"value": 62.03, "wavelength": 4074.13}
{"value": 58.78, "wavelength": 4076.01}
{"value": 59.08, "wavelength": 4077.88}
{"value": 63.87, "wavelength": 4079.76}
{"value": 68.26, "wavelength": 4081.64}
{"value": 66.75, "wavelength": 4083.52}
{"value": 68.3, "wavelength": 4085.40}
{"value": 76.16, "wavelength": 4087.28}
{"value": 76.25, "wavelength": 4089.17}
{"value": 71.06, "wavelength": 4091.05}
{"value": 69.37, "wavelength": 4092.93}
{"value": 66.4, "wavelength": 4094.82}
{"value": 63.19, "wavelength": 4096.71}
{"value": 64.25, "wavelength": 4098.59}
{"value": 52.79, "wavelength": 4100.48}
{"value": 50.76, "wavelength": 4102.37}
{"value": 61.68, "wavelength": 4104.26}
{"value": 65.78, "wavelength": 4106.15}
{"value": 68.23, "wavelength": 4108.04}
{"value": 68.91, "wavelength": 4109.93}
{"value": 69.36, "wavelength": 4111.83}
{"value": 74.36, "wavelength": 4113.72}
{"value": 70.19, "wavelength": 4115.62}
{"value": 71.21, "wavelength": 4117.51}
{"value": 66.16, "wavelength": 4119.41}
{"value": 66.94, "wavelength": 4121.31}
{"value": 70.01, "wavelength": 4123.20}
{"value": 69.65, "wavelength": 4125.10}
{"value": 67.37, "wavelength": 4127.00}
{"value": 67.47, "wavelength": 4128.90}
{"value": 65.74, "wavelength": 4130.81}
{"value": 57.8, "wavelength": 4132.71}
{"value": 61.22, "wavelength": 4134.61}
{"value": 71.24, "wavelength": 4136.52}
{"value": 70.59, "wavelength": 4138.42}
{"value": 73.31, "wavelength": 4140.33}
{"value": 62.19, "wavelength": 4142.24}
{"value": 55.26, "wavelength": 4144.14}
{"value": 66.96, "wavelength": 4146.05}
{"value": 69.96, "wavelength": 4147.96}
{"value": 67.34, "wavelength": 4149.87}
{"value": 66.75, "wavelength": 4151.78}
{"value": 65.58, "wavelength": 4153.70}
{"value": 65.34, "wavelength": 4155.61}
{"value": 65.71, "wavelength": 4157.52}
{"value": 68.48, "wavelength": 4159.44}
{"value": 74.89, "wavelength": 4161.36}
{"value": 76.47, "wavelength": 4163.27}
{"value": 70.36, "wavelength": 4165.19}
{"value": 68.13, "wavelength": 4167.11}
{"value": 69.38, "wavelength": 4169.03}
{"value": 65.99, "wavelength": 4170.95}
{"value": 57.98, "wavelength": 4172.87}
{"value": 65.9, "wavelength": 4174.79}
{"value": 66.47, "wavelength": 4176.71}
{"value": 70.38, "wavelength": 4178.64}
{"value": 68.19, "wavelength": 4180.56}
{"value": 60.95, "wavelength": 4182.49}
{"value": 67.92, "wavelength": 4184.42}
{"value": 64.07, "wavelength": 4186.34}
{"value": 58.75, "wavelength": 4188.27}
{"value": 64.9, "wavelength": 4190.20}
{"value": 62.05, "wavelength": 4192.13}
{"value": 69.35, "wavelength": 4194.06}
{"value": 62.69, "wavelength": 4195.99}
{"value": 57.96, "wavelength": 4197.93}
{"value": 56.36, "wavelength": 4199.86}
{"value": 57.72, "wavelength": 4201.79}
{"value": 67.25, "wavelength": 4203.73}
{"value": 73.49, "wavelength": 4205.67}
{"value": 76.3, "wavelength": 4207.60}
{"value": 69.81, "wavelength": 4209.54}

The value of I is 1.84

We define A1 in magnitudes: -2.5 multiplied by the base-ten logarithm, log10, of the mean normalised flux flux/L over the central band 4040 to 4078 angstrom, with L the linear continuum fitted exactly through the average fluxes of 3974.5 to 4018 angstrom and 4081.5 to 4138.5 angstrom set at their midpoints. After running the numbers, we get 0.06 mag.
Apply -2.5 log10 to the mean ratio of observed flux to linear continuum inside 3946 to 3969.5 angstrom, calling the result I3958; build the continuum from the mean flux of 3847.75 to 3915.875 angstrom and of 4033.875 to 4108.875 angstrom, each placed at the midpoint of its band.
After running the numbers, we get 0.288 mag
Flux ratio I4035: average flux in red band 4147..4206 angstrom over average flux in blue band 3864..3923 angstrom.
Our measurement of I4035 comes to 1.6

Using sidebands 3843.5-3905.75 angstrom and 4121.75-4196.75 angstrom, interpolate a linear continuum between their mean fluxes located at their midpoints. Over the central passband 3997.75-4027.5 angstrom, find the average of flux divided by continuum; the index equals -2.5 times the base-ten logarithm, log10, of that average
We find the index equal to -0.23 mag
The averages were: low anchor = 38.5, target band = 64.6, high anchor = 66.5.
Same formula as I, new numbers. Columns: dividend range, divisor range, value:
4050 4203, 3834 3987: 1.95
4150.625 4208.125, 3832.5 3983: 2.07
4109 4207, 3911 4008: 1.72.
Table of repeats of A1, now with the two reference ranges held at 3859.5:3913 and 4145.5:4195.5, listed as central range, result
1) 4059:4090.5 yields -0.088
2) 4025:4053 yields -0.165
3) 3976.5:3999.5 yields -0.210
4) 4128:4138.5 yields -0.033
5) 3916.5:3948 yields 0.456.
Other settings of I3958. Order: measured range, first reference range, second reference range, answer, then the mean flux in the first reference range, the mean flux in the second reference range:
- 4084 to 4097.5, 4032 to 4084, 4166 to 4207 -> -0.124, 61.8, 64.7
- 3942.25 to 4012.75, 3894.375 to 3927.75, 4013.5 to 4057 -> 0.120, 42.5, 64.3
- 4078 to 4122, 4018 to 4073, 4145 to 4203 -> -0.048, 62.6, 65.7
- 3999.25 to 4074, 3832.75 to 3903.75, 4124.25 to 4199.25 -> -0.179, 36.4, 66.1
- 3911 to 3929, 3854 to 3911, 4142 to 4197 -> 0.077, 38.8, 66.2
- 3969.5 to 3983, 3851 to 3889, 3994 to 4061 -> 0.226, 35.8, 63.6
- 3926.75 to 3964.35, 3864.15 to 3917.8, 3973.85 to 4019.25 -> 0.486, 41.1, 60.8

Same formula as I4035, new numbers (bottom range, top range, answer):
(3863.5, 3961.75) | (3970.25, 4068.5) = 1.60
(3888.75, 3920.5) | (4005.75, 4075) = 1.40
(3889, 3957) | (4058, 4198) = 1.70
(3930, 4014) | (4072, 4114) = 1.45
